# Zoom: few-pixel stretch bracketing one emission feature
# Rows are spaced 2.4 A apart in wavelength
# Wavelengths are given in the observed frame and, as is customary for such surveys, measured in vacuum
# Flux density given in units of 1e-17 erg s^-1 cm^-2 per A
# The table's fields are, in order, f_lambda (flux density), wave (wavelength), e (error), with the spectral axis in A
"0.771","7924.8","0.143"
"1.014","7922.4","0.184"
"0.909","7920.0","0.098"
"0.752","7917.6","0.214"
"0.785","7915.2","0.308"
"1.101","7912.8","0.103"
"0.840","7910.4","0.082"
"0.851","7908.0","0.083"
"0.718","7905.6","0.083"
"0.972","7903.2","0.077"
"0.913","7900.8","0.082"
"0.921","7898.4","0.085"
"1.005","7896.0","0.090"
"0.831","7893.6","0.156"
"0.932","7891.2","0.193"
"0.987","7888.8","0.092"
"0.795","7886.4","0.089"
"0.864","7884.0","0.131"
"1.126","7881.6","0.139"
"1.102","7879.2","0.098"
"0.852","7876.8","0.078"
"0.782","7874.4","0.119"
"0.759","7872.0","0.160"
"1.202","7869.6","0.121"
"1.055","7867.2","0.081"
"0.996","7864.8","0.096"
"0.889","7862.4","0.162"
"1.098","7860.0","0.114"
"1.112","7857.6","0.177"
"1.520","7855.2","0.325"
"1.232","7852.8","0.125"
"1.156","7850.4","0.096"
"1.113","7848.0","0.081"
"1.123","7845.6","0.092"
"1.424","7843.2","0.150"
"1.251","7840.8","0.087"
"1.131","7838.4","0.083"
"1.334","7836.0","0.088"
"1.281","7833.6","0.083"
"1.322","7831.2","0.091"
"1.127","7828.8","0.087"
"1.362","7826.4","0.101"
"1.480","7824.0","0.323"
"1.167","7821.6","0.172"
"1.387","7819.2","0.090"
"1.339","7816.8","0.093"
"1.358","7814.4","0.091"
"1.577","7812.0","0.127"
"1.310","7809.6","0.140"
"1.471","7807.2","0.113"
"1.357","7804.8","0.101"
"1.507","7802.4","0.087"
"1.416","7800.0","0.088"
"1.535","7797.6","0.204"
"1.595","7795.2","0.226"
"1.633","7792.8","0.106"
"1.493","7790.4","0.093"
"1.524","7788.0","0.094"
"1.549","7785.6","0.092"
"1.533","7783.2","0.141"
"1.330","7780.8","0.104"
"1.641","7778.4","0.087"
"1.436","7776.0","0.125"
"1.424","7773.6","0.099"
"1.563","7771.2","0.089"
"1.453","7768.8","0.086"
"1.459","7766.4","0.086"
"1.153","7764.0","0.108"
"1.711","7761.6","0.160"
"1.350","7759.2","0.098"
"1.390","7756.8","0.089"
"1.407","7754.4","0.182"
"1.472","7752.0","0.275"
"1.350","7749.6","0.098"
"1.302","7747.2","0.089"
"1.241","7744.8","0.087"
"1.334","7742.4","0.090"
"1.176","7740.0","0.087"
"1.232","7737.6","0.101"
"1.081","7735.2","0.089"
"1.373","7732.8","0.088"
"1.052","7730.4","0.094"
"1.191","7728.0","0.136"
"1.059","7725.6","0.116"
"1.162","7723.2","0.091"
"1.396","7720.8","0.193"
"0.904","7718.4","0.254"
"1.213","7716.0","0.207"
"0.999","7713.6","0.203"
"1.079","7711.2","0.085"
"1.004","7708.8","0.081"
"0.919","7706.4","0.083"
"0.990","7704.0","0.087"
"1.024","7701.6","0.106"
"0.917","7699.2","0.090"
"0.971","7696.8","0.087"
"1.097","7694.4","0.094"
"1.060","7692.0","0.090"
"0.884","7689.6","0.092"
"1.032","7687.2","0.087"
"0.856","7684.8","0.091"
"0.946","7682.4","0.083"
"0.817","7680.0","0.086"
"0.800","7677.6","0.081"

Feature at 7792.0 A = Mg II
